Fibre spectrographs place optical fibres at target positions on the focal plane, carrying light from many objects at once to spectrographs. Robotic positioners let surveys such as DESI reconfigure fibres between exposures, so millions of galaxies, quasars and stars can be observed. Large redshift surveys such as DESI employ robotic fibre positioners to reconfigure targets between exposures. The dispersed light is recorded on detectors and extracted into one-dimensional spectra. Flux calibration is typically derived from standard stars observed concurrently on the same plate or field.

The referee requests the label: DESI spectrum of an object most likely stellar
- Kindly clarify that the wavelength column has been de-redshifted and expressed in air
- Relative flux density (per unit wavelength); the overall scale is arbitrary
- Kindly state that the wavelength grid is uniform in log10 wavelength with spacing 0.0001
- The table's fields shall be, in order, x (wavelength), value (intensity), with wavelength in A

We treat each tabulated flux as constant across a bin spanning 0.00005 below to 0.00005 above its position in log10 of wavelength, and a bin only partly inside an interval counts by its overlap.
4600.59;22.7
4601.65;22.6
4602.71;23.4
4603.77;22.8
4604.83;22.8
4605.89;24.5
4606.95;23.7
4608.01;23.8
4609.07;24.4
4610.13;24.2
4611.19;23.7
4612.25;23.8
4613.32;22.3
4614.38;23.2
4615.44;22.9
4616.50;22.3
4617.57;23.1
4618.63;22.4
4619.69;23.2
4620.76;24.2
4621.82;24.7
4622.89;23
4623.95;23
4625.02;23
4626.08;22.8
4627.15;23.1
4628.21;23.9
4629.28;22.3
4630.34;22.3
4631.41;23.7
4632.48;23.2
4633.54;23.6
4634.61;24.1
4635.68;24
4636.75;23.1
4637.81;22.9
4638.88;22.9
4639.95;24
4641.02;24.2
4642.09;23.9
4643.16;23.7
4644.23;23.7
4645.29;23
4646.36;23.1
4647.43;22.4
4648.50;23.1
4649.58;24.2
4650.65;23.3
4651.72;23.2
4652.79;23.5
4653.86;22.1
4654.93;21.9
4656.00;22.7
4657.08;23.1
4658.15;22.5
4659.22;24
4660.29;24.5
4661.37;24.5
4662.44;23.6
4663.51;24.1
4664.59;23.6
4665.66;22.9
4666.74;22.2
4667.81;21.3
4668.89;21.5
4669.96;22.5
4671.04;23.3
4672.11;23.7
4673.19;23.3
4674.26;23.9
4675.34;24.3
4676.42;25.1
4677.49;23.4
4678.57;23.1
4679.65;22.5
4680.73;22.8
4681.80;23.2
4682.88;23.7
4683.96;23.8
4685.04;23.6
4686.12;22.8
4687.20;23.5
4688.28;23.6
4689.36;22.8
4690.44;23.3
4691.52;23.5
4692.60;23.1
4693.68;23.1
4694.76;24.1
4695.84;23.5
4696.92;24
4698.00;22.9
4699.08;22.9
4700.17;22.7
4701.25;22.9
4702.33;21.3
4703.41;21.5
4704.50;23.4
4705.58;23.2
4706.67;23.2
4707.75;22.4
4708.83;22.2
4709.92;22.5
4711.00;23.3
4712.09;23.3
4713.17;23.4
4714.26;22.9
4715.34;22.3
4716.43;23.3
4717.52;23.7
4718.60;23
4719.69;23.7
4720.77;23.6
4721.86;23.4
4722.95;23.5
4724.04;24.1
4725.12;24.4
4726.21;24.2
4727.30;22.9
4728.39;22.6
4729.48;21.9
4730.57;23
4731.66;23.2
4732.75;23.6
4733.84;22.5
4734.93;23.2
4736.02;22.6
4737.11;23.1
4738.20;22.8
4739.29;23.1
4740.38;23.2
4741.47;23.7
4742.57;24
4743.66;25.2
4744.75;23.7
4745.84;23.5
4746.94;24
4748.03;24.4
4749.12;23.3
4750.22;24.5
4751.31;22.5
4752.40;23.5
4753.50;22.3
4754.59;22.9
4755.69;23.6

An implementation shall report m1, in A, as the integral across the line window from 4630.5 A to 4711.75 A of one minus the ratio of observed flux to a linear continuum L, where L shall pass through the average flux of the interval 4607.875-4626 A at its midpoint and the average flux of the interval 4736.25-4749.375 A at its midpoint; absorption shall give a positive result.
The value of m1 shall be 0.9 A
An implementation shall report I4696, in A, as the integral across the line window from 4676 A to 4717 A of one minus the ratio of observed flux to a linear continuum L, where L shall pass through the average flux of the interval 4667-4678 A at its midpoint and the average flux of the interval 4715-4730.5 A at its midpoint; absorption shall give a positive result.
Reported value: 0.3 A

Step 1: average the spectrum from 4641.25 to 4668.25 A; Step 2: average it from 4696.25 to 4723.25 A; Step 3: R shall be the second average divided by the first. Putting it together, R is 0.99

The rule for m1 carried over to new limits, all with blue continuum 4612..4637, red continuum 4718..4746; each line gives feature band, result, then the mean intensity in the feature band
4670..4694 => -0.1 A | 23.4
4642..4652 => 0.0 A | 23.3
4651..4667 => 0.0 A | 23.2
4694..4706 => 0.2 A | 23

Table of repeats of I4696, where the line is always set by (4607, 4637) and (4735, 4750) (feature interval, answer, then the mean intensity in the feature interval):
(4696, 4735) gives 0.78 A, 23.1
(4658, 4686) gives 0.12 A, 23.3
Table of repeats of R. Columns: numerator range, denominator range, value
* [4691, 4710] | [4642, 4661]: 0.99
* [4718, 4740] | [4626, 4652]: 0.99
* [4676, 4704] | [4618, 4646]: 0.99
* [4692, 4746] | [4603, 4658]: 1.00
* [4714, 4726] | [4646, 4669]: 1.02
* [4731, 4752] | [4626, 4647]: 1.00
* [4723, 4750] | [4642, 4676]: 1.01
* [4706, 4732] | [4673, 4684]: 0.98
